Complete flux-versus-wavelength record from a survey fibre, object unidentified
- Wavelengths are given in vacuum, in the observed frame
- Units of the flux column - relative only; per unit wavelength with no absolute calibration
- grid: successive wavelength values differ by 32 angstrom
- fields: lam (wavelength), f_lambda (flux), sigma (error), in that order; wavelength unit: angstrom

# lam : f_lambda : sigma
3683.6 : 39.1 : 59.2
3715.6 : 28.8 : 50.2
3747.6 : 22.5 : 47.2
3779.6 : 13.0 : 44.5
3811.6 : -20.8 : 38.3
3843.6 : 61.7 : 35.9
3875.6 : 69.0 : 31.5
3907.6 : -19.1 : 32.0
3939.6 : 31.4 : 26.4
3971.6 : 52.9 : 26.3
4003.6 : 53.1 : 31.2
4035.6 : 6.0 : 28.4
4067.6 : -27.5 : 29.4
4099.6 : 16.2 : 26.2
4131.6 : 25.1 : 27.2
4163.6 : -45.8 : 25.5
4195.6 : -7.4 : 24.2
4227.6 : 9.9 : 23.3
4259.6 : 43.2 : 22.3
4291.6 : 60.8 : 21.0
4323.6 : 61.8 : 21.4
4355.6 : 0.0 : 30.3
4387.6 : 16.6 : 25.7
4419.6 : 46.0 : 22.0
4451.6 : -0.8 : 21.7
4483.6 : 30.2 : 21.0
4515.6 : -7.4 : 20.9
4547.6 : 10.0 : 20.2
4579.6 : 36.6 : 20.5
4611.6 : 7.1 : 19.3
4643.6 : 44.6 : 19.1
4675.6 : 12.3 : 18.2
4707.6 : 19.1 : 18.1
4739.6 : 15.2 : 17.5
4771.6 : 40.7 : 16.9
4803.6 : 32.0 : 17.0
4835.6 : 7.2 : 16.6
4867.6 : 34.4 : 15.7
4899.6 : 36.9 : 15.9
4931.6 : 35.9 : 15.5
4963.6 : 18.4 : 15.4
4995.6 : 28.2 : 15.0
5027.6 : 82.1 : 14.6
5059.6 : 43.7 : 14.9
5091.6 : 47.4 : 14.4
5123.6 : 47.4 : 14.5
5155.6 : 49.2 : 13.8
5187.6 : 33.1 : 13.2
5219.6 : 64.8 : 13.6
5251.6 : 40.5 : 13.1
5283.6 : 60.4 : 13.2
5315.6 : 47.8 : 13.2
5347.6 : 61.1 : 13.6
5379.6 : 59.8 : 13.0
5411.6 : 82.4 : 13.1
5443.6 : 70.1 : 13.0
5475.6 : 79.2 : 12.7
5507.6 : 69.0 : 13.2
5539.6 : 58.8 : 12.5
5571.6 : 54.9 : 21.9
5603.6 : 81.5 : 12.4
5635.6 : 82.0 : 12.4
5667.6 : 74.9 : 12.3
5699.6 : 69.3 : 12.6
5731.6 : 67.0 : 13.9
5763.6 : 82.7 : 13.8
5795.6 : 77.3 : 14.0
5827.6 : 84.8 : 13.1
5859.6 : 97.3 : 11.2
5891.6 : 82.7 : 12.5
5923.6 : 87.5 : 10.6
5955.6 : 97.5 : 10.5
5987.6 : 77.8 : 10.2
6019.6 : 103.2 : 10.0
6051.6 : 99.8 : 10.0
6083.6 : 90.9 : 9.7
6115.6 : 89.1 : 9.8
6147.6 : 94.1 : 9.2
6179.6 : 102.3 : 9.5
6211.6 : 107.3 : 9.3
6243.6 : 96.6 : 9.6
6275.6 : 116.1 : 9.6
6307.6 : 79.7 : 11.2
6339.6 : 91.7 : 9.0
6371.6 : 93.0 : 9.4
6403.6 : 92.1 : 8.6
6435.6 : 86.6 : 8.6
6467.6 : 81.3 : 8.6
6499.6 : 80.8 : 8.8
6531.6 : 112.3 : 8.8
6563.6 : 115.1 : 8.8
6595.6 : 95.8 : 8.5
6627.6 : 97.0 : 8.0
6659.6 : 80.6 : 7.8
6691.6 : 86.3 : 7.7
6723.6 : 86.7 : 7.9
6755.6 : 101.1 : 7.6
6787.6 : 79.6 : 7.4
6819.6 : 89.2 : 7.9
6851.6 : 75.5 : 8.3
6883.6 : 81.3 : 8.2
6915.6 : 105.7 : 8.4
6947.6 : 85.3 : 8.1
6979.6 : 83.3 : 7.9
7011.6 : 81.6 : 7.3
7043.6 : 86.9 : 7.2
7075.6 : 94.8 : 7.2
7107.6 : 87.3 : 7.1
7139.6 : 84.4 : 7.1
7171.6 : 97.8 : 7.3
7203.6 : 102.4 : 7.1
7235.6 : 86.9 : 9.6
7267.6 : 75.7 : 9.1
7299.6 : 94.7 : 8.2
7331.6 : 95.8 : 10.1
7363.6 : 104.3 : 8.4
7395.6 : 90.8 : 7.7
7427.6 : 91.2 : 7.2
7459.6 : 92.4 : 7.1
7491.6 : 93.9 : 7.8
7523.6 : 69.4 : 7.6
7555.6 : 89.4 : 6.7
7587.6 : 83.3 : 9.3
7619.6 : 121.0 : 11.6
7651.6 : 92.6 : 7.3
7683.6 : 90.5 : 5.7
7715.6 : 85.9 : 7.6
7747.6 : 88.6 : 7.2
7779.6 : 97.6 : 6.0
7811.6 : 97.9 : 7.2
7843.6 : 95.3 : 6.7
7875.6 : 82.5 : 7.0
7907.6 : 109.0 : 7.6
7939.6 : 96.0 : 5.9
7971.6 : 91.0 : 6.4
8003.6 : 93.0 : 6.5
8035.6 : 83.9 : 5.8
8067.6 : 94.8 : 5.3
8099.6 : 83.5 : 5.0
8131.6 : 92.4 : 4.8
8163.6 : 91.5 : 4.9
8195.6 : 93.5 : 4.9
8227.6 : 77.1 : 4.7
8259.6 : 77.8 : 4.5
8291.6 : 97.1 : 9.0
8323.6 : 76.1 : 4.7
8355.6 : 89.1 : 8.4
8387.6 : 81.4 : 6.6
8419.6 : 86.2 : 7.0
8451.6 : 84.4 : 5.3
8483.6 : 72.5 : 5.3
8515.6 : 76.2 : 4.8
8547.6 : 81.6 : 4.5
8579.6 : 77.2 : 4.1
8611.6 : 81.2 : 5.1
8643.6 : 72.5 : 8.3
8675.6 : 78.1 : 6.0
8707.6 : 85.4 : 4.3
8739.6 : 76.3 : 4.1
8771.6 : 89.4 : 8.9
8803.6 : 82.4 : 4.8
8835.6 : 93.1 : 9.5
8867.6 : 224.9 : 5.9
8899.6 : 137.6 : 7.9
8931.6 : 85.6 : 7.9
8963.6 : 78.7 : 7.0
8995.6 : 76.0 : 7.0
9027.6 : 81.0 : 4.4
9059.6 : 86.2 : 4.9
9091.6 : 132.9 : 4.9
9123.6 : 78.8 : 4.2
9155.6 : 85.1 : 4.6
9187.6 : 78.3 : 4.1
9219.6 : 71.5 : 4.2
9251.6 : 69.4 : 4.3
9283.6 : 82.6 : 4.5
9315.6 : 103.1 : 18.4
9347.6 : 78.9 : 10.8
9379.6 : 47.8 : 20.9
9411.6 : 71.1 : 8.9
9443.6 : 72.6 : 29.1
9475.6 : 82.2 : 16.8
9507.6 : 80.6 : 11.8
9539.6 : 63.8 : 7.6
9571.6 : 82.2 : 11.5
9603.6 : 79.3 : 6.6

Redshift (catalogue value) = 0.352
